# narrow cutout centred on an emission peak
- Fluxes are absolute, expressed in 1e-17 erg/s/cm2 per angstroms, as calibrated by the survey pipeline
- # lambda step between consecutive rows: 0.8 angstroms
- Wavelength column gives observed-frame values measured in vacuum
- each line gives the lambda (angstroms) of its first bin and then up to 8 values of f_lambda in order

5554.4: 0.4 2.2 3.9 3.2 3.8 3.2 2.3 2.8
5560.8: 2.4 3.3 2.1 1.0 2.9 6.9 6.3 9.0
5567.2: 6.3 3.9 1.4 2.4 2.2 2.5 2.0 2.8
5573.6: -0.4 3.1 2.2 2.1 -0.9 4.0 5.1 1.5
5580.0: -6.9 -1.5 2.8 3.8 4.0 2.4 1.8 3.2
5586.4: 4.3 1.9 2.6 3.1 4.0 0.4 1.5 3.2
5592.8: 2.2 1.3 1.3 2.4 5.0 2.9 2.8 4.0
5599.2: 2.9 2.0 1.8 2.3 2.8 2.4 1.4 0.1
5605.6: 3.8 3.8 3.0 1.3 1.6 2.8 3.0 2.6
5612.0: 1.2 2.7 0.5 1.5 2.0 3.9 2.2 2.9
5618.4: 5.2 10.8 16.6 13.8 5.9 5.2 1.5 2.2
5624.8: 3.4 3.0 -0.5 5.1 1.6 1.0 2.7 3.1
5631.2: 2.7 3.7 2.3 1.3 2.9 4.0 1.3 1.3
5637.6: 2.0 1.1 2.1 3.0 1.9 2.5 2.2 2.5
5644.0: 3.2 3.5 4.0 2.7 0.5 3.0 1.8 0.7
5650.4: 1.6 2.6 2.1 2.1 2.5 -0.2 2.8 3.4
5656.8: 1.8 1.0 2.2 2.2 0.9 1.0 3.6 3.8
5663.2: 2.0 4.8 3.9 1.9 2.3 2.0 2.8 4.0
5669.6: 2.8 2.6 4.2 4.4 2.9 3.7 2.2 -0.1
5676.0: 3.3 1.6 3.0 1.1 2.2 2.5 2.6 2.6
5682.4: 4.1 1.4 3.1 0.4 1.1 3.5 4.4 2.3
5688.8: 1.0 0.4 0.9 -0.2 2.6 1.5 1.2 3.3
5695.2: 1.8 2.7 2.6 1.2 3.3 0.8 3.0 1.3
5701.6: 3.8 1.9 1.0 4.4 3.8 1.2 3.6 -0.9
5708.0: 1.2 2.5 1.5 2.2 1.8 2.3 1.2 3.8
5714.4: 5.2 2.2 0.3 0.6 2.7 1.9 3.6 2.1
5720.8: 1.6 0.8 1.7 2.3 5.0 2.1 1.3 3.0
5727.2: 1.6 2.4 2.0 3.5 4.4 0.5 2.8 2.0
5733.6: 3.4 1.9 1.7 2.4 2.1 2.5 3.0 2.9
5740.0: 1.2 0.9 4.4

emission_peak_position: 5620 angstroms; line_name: [O III] 5007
